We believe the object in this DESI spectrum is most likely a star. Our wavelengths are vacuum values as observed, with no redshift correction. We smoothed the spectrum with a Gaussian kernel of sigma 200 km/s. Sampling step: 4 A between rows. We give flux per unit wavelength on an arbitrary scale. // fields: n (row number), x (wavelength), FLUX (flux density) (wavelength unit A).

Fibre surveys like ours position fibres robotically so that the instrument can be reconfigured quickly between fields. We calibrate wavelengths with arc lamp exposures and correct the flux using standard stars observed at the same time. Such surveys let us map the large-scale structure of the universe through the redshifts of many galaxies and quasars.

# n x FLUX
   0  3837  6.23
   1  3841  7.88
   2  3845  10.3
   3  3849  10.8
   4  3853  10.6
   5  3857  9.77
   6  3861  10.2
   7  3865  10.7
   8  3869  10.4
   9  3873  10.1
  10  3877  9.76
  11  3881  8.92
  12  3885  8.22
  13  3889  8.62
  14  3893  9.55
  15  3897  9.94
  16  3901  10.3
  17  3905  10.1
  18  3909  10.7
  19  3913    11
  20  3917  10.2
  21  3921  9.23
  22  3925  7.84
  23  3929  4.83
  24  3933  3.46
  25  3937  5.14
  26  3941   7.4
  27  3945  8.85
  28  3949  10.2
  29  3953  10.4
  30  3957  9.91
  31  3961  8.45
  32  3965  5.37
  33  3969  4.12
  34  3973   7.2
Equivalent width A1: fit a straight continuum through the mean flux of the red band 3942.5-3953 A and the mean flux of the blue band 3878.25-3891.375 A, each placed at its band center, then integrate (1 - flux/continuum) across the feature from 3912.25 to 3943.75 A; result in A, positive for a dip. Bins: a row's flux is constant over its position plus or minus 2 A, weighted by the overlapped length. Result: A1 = 6.8 A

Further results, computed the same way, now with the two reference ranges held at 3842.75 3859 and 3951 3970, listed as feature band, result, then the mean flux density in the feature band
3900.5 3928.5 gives -2.3 A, 9.62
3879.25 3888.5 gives 1.0 A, 8.57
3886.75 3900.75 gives -0.2 A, 9.47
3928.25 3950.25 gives 4.4 A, 6.63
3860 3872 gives -0.5 A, 10.4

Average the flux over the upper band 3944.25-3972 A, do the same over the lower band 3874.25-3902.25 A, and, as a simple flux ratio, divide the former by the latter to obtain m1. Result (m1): 0.9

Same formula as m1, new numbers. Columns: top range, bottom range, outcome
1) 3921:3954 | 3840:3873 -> 0.72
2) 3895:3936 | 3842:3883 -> 0.86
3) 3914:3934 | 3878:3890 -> 0.86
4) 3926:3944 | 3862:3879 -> 0.54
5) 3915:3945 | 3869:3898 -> 0.75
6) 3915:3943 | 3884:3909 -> 0.72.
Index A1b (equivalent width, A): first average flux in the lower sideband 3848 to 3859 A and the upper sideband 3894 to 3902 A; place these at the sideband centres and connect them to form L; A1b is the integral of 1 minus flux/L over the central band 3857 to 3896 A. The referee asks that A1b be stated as 2.2 A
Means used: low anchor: 10.4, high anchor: 10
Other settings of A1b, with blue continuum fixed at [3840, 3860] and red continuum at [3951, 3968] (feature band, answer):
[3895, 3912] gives -2.15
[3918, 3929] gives 1.04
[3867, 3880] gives -0.51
